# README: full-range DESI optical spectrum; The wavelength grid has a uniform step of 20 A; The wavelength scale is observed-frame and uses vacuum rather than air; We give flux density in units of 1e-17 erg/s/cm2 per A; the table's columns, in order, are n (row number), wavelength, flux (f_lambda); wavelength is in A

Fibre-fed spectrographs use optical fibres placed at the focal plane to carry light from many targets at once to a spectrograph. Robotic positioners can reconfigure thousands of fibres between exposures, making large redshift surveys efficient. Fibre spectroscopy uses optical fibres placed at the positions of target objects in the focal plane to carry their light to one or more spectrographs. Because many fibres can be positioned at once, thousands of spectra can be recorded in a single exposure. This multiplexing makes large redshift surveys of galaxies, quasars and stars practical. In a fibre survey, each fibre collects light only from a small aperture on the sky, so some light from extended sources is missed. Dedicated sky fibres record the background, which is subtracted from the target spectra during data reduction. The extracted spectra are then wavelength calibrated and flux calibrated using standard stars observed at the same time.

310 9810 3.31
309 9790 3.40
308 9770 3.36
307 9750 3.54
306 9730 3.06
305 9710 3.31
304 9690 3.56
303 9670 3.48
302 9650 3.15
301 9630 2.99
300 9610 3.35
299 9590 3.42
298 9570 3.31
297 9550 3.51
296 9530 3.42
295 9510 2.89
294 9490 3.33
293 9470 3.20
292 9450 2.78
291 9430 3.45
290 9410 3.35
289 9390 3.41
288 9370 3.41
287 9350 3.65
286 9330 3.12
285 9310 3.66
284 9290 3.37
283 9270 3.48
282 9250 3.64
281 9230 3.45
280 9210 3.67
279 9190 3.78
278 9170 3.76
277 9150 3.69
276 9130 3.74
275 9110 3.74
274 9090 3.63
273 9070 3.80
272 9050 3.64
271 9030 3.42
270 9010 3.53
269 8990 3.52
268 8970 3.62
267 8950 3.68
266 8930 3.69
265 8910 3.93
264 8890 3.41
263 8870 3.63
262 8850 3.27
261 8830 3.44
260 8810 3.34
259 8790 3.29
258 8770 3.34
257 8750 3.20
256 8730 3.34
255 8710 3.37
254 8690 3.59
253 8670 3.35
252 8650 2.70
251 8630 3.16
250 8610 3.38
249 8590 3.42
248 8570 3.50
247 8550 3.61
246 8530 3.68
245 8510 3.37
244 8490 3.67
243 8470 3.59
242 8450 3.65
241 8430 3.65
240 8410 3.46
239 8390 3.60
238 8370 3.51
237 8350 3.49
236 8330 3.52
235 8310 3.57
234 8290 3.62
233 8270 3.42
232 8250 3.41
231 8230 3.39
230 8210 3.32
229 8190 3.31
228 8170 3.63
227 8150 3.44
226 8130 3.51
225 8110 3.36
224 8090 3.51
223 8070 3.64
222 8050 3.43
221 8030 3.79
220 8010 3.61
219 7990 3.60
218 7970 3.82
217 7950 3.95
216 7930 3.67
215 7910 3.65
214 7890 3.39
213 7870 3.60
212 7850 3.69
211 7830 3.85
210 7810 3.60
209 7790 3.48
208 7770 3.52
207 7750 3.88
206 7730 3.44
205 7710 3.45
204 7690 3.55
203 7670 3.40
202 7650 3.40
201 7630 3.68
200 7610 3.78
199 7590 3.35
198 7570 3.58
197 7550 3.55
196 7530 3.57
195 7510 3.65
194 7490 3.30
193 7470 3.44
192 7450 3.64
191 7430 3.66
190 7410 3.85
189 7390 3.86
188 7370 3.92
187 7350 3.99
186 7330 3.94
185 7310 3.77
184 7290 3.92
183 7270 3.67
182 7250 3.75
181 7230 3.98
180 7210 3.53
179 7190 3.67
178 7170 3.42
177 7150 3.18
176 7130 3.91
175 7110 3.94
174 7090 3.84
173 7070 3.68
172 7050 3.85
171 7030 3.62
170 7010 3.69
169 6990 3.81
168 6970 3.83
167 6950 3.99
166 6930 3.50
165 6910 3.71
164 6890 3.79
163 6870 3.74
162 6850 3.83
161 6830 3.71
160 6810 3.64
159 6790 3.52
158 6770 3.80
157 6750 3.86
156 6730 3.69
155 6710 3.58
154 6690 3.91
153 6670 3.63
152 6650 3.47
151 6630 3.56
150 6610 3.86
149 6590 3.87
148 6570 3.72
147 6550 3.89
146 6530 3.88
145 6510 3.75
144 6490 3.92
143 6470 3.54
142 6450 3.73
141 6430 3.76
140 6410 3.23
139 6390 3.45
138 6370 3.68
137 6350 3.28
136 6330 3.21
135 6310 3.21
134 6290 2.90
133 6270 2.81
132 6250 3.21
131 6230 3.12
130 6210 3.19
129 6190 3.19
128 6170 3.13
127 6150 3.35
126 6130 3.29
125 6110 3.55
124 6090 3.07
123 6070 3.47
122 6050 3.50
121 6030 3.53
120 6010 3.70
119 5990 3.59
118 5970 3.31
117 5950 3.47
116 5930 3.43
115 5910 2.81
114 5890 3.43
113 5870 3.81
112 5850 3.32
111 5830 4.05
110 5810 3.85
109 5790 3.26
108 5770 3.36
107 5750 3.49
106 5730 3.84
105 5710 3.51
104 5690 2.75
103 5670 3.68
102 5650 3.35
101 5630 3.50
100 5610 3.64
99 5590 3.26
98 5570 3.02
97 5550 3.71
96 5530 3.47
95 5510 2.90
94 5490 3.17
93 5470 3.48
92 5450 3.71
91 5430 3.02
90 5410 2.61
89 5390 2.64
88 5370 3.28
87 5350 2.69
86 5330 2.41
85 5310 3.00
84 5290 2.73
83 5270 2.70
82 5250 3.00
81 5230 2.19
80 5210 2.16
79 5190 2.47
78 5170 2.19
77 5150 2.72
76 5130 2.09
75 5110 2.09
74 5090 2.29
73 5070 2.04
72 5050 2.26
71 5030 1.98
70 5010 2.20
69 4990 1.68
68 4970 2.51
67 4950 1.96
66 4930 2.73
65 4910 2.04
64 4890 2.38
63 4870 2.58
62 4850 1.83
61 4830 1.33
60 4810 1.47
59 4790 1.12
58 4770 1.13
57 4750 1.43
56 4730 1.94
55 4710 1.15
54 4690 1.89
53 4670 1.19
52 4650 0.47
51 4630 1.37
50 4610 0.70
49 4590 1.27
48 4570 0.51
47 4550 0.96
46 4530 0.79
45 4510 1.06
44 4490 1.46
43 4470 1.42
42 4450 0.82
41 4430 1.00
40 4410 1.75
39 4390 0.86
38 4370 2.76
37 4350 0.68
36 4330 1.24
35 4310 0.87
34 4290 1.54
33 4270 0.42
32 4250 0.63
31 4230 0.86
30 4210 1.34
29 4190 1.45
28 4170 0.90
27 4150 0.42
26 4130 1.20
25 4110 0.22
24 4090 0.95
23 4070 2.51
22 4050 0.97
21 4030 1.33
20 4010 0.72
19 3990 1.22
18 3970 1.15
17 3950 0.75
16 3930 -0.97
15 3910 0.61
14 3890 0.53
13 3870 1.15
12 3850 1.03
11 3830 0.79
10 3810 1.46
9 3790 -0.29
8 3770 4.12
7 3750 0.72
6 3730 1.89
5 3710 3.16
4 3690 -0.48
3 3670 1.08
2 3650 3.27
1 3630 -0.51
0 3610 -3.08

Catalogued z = 0.214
